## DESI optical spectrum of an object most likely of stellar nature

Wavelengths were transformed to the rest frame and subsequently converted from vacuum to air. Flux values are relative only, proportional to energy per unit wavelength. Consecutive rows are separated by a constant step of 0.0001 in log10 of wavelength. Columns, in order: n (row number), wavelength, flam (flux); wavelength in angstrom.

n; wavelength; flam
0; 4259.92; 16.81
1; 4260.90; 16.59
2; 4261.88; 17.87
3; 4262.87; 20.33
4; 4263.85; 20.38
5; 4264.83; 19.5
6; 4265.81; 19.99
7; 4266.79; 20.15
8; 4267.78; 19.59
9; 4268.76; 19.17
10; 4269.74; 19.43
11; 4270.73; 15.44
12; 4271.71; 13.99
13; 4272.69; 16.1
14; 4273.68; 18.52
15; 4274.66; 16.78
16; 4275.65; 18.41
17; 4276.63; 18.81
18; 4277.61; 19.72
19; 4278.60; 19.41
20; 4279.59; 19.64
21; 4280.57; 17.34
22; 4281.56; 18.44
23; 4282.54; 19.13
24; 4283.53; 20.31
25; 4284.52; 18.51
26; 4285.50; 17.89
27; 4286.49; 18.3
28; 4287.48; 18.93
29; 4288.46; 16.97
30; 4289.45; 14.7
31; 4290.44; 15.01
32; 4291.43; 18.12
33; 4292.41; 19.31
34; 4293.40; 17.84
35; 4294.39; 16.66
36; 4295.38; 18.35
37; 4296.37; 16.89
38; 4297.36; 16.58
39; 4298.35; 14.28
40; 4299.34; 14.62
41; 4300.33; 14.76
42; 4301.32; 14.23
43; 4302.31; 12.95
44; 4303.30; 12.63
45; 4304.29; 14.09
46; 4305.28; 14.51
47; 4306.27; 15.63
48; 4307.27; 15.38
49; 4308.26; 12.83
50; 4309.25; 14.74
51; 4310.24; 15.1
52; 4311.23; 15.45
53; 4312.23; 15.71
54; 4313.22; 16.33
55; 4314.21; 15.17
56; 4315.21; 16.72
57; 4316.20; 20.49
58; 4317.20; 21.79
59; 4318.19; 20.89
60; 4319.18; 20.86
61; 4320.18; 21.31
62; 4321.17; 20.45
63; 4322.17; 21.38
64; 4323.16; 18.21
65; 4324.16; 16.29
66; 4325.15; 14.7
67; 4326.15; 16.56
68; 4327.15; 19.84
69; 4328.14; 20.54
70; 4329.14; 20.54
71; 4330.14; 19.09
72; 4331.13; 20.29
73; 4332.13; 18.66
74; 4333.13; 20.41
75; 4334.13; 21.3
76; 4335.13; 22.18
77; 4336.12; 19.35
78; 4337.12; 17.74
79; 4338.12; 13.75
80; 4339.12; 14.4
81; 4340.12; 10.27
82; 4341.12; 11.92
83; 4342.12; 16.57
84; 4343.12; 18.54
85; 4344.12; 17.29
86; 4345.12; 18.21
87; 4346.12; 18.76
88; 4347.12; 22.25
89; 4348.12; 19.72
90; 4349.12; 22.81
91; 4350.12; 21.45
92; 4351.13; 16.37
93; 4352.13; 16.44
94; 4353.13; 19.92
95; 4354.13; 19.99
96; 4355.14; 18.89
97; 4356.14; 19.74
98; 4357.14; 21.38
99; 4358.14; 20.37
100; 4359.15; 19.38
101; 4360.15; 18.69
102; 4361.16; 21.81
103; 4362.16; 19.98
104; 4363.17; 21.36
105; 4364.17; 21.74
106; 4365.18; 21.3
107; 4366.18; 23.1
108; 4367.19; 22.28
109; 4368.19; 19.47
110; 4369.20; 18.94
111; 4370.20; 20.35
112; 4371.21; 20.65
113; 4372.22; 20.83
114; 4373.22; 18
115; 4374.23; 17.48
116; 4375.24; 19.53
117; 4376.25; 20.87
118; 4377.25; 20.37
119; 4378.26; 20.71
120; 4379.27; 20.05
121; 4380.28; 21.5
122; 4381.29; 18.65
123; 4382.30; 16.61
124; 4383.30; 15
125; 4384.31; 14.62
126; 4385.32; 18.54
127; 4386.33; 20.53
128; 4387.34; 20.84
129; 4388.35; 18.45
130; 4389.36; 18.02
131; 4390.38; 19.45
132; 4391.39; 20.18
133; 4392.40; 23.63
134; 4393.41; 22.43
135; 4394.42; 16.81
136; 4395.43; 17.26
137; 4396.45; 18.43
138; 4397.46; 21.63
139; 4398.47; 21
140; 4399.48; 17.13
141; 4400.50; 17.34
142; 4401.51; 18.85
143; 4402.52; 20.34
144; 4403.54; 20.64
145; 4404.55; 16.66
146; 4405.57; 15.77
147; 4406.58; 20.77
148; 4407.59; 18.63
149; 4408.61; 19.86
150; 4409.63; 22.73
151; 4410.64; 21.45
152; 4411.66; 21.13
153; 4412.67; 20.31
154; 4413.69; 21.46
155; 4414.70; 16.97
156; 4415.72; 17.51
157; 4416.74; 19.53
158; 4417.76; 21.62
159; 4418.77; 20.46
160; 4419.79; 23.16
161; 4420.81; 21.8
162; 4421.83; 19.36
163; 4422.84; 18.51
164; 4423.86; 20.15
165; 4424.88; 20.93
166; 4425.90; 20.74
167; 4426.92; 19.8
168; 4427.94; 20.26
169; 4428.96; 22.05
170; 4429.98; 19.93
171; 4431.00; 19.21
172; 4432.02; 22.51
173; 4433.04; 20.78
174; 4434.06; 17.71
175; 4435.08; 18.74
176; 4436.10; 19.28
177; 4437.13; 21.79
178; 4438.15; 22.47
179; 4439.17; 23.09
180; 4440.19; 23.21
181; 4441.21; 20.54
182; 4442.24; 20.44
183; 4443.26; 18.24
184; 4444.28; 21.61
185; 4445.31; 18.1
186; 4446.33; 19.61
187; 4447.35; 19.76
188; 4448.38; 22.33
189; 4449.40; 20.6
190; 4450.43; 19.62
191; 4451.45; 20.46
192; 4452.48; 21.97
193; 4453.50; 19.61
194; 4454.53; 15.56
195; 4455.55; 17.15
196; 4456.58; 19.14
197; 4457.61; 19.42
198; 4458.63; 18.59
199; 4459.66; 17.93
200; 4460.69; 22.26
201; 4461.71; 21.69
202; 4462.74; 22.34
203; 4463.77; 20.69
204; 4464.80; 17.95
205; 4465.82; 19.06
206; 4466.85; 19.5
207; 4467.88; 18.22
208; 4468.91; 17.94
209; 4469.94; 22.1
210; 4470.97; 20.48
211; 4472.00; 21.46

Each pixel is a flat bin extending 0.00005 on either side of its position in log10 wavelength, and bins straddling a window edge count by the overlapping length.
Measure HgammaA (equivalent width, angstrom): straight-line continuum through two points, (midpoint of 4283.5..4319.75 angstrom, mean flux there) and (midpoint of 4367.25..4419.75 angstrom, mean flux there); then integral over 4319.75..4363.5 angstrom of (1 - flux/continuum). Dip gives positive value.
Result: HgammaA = -2.5 angstrom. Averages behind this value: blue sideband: 16.5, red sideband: 19.5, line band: 18.8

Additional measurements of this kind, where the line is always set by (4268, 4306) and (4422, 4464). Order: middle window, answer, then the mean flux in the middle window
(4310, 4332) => -1.1 angstrom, 18.6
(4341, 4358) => -0.7 angstrom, 19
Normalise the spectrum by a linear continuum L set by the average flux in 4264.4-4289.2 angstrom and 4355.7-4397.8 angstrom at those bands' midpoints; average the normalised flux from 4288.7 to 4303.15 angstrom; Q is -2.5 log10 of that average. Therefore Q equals 0.17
